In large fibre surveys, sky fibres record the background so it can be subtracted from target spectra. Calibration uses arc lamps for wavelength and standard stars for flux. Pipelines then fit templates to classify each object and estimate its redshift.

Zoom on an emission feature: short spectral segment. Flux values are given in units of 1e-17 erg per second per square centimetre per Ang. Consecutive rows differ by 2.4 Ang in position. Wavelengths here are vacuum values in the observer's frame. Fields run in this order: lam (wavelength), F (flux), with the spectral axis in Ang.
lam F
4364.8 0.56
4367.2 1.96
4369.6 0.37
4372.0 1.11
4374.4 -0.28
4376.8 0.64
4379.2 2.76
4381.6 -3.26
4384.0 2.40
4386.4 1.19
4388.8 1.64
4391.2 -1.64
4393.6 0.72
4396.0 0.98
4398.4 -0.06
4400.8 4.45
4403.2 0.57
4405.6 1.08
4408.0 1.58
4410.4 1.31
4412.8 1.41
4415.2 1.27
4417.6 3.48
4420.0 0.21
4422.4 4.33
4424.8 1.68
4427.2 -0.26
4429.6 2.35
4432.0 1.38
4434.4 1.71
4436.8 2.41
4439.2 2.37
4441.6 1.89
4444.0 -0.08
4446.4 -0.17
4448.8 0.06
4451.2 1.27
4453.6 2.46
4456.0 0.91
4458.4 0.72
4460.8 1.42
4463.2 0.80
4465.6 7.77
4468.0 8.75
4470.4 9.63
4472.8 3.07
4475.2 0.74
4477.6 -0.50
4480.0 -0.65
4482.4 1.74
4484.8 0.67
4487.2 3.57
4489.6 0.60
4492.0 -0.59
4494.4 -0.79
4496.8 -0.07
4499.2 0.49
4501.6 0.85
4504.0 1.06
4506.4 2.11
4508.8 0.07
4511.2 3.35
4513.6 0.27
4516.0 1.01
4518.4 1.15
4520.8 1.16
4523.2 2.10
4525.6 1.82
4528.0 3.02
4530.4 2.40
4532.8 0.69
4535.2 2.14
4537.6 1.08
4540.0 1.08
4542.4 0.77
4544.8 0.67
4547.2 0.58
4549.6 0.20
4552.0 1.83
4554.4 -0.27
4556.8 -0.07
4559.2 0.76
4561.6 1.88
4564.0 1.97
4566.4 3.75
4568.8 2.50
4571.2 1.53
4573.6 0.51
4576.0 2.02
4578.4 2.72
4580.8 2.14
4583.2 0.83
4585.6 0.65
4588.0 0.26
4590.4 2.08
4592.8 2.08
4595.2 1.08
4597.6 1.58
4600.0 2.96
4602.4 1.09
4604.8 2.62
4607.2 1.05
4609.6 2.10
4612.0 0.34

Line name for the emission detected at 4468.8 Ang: [O II]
